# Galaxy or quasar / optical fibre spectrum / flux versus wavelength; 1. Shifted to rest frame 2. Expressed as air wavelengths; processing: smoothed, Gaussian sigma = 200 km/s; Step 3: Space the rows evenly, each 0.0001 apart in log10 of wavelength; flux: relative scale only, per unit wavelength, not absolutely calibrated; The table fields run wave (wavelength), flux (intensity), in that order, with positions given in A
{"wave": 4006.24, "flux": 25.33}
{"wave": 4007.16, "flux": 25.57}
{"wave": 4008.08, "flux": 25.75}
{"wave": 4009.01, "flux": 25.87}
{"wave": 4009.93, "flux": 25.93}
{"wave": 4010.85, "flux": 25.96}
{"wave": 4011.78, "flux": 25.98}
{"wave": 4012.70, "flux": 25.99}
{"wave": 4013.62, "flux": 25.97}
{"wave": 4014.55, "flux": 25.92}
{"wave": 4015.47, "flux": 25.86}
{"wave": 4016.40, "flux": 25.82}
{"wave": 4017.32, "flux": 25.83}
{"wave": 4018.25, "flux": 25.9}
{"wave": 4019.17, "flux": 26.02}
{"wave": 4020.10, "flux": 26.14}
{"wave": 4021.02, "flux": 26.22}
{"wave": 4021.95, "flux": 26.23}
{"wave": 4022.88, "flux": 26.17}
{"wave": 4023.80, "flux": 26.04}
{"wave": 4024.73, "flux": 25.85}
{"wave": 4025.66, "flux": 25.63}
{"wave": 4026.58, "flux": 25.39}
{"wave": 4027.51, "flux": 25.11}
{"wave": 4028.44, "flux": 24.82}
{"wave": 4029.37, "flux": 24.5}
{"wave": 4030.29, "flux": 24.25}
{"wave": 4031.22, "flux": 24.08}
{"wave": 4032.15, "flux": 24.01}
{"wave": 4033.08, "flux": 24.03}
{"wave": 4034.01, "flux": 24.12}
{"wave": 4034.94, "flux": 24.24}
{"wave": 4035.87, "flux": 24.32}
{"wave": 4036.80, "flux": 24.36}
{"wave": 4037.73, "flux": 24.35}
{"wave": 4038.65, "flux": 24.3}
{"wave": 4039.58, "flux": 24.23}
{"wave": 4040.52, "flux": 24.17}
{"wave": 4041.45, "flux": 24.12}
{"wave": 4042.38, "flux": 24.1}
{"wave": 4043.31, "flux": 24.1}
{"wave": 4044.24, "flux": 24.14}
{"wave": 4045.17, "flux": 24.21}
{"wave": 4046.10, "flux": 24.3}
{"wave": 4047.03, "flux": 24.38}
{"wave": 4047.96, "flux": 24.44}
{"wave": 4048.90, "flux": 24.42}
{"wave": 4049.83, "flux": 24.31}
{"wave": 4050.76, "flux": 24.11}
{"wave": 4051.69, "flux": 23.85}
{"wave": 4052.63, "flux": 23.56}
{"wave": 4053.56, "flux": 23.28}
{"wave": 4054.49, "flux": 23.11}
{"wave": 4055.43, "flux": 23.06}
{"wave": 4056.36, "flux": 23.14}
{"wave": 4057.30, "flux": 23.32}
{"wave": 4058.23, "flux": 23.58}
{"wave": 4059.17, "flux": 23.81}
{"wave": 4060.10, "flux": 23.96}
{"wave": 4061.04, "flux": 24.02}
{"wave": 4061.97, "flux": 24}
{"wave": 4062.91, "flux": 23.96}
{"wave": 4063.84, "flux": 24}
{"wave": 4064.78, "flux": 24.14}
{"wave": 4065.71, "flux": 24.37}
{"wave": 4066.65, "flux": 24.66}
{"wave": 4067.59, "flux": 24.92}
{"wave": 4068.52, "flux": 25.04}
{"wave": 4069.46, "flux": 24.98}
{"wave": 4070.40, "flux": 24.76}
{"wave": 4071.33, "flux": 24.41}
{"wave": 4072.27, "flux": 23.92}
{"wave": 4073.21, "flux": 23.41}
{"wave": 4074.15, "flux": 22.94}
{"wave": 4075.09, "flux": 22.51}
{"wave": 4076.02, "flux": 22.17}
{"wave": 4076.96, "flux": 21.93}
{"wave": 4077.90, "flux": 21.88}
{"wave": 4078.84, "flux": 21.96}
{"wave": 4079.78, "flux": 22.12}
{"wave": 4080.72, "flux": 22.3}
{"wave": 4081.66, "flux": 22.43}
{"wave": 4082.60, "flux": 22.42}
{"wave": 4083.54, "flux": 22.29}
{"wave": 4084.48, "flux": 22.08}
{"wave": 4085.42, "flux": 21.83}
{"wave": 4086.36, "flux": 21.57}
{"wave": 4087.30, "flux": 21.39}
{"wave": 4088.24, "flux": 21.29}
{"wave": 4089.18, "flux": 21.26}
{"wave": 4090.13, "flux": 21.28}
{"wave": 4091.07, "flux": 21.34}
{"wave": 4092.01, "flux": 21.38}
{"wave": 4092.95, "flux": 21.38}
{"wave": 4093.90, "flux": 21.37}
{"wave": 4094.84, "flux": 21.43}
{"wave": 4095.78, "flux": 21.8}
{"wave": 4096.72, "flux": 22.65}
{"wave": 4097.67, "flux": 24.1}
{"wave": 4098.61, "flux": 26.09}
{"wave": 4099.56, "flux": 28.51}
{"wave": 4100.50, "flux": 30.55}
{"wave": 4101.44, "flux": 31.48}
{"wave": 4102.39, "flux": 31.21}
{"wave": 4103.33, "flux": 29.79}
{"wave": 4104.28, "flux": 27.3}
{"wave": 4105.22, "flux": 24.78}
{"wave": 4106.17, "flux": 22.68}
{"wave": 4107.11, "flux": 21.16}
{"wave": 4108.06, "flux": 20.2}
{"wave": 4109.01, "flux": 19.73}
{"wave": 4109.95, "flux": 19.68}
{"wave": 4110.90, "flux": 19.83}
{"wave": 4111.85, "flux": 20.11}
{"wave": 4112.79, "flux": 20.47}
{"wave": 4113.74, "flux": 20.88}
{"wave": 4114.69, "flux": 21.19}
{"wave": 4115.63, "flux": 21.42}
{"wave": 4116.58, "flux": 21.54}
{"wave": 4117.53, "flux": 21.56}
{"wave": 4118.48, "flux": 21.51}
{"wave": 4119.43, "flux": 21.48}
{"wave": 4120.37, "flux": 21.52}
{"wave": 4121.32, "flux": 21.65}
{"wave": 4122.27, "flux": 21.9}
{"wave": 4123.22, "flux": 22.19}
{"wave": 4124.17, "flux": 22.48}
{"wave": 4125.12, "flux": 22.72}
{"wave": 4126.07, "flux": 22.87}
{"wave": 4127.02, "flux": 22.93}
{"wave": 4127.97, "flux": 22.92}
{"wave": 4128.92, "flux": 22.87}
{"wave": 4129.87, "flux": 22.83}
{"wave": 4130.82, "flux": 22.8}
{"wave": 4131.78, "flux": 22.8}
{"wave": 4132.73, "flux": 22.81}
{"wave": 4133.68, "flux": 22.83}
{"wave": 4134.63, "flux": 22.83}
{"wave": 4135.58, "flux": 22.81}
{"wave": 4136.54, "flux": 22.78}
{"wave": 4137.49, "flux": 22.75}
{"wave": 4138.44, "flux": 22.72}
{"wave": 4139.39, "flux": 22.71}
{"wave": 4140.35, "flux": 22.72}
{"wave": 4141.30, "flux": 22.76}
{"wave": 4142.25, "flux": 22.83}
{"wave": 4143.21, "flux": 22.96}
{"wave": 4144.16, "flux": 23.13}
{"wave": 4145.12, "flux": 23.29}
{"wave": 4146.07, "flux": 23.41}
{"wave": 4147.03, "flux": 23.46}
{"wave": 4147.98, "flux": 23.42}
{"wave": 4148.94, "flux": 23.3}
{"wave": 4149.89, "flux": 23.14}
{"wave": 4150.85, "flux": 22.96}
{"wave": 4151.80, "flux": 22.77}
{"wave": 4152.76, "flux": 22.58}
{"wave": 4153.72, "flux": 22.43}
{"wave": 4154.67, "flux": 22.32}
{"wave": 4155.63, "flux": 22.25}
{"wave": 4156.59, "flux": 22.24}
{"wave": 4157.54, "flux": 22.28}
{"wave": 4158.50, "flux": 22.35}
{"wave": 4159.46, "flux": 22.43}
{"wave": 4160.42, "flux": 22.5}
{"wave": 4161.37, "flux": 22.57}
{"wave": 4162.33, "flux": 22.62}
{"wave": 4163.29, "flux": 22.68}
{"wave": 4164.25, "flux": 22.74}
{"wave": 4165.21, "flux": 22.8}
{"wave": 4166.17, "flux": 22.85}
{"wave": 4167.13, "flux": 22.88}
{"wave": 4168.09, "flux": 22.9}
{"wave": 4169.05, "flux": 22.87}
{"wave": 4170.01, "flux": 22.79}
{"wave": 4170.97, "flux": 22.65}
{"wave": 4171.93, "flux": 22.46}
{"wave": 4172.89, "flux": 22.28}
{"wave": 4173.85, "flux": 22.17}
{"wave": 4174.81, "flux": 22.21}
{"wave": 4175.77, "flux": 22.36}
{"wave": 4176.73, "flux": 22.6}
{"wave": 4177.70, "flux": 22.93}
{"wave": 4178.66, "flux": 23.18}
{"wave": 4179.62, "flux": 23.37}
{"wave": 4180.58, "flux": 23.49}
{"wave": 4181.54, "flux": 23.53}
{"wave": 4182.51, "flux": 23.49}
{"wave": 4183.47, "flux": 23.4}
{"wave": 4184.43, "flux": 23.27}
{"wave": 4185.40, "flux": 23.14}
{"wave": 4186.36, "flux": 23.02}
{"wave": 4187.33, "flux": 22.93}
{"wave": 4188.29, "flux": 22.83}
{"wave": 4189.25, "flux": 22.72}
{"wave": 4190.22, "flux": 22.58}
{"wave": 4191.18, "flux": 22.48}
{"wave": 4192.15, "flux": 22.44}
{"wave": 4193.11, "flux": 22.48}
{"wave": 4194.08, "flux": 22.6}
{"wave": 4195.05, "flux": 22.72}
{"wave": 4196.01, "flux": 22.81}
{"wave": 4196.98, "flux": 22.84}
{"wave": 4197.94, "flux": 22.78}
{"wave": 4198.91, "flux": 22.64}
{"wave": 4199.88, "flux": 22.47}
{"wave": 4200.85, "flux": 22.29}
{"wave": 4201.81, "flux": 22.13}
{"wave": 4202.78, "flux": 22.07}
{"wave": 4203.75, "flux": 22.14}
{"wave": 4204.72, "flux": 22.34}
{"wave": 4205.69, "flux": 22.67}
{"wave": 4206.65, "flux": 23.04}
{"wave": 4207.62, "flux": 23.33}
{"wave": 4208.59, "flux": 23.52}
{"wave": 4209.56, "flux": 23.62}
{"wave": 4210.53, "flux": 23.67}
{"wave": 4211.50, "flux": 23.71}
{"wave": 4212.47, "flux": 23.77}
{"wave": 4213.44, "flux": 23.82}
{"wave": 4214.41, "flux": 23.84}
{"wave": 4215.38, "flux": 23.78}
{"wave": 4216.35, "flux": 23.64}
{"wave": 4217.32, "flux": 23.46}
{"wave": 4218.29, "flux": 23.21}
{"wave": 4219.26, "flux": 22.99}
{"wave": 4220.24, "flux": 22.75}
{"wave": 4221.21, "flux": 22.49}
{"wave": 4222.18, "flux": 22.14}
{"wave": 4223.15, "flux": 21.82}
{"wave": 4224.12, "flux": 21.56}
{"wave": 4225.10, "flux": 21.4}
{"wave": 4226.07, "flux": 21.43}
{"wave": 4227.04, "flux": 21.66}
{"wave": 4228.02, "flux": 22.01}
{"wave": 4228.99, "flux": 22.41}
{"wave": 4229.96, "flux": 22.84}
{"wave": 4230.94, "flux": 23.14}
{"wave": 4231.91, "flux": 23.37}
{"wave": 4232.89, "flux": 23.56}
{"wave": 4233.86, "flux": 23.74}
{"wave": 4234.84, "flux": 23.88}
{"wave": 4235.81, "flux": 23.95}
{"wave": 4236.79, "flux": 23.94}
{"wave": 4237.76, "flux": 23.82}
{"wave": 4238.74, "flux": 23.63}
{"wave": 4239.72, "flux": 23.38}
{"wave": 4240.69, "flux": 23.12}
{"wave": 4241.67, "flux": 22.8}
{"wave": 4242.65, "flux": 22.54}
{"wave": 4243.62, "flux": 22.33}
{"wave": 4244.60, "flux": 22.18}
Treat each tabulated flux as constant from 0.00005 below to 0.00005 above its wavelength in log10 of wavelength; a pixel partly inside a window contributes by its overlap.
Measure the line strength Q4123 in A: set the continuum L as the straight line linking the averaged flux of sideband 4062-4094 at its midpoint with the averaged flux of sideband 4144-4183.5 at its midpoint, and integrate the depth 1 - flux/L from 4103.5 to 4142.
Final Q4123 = 1.0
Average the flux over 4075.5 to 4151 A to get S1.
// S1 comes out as 22.8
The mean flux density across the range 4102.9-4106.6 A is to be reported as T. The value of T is 26.1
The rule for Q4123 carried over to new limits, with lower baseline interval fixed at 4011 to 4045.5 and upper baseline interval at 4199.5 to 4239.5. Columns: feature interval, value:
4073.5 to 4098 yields 2.5 A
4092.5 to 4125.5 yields 1.5 A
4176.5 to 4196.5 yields 0.3 A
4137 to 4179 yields 1.6 A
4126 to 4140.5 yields 0.7 A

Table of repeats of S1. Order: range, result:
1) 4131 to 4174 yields 22.8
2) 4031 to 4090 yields 23.5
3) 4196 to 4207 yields 22.5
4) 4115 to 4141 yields 22.4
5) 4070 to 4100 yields 22.6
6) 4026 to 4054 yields 24.3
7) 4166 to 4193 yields 22.9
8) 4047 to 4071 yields 24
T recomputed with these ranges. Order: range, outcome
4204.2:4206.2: 22.6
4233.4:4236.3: 23.8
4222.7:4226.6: 21.6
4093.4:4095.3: 21.3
